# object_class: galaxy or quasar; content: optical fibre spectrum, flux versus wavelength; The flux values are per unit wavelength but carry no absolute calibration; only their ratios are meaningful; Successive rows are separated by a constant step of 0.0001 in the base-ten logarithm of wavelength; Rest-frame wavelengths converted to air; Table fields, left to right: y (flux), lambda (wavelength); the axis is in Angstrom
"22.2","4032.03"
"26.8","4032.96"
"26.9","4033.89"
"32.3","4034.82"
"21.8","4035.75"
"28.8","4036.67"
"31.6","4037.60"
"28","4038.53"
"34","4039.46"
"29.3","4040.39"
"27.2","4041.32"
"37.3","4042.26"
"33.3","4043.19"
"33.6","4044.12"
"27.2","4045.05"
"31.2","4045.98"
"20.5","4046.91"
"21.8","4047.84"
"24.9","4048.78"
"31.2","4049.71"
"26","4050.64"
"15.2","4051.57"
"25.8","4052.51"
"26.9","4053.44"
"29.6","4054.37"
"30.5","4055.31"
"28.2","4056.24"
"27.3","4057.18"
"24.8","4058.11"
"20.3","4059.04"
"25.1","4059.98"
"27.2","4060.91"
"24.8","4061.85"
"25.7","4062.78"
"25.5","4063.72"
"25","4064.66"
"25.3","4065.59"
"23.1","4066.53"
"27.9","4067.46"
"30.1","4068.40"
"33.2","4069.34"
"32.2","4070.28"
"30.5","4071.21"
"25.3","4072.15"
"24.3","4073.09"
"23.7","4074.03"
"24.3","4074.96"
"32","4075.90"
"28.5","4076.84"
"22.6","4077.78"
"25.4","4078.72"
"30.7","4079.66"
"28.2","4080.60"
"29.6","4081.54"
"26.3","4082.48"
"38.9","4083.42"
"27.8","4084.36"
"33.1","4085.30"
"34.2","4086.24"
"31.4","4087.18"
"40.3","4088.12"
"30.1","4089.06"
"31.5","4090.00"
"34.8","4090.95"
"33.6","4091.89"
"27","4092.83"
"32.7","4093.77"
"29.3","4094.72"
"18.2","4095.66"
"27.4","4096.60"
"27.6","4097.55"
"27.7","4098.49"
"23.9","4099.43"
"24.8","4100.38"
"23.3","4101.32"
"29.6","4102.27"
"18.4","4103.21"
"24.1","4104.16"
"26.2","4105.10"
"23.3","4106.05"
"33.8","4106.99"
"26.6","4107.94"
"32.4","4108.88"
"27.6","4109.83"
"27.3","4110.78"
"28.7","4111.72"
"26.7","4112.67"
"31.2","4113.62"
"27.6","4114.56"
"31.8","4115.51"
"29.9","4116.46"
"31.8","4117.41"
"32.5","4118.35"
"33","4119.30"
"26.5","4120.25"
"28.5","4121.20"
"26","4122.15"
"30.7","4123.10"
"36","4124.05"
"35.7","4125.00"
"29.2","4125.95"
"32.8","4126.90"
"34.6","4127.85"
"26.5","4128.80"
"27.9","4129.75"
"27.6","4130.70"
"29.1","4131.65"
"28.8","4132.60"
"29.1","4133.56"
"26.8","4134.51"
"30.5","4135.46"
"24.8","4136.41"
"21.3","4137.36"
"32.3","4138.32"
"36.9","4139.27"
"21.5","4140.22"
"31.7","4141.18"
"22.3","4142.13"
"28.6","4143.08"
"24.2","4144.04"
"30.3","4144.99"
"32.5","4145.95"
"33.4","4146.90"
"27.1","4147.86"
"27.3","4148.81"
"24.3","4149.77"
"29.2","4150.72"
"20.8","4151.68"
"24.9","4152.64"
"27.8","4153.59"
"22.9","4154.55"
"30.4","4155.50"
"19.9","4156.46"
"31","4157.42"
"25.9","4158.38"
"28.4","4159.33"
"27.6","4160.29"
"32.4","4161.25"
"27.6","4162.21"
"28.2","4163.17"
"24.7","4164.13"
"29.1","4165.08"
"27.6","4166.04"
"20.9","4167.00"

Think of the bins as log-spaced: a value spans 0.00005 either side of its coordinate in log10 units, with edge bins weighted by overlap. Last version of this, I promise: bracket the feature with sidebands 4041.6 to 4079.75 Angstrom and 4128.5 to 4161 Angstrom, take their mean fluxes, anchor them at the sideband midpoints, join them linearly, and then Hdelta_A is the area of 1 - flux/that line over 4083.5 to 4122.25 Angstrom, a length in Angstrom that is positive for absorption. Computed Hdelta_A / -2.45 Angstrom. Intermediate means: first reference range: 27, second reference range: 27.5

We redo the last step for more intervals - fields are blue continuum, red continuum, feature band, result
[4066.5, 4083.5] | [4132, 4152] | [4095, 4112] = 1.1 Angstrom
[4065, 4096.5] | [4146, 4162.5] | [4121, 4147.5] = -1.4 Angstrom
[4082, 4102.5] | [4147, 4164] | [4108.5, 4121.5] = -0.4 Angstrom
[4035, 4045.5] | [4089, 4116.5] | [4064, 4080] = 1.0 Angstrom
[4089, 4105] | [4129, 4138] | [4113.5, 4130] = -2.0 Angstrom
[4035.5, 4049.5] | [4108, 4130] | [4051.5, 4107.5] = 3.4 Angstrom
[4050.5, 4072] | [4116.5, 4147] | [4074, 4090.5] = -1.6 Angstrom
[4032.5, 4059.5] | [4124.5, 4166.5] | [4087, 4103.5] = -0.4 Angstrom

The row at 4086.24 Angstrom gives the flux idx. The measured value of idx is 34.2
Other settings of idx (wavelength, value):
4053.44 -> 26.9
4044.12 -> 33.6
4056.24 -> 28.2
